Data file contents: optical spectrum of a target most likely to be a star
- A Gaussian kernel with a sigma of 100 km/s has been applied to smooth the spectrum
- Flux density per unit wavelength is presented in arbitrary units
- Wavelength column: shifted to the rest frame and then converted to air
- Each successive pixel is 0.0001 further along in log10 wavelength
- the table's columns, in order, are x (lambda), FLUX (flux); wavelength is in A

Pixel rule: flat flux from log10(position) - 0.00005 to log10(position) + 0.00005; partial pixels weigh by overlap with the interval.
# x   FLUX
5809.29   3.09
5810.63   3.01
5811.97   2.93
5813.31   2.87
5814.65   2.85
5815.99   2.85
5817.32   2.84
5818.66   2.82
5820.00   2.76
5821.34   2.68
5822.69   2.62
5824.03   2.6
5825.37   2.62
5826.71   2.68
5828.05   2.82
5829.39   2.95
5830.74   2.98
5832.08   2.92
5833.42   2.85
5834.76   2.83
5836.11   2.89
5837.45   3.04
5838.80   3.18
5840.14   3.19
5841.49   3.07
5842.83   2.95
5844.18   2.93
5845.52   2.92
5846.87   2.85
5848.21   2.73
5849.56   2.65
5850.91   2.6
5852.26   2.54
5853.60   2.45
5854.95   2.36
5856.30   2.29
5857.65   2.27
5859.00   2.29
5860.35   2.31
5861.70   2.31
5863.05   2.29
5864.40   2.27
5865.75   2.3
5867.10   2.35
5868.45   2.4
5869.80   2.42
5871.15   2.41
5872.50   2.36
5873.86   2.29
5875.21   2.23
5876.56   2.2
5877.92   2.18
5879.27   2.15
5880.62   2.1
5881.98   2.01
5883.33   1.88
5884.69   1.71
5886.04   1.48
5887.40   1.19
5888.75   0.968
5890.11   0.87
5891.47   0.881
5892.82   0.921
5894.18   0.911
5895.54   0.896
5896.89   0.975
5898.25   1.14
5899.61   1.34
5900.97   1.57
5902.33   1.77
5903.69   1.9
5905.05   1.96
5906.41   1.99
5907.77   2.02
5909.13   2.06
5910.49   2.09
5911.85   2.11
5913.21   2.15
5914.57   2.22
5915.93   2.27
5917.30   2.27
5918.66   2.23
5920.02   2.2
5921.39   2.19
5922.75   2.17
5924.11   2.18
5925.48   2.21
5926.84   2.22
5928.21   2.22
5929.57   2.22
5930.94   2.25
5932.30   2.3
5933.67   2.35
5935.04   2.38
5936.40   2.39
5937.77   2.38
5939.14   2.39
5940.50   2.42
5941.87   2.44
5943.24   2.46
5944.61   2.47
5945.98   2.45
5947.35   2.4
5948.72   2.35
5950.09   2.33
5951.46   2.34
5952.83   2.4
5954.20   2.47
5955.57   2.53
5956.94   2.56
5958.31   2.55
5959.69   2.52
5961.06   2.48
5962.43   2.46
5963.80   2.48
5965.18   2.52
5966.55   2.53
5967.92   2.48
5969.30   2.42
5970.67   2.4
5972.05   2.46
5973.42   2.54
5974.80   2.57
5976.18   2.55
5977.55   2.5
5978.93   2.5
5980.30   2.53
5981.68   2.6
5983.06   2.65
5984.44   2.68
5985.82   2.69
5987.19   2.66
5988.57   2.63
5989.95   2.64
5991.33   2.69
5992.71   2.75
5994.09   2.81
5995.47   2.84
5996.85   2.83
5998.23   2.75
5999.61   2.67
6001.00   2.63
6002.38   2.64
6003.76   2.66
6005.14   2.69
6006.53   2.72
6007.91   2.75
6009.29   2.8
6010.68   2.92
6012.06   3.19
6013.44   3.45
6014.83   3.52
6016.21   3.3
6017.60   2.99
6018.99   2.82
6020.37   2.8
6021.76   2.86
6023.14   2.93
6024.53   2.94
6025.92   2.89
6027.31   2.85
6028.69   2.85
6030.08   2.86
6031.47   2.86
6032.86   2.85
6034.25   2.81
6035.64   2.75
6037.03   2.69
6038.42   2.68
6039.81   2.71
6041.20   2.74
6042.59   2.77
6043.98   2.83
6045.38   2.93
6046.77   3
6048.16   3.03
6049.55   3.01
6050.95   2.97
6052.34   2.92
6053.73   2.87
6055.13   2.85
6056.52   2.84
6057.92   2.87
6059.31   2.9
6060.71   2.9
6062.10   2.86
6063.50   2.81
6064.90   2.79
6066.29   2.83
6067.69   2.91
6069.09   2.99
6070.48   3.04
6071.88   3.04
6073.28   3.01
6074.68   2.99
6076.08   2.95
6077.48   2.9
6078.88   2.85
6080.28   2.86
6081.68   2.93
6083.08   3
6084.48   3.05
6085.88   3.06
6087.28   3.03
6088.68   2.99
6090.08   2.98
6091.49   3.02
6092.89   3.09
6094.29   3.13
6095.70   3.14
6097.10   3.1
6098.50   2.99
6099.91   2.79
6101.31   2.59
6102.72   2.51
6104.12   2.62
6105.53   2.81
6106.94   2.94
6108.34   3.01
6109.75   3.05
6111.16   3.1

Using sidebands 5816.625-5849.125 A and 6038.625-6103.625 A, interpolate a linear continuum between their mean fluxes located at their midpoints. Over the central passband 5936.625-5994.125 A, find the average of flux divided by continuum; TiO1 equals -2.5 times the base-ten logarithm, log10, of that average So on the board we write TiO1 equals 0.15 mag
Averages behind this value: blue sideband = 2.86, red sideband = 2.92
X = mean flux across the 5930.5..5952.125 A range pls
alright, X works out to 2.38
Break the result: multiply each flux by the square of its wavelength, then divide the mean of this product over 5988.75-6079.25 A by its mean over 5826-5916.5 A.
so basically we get 1.4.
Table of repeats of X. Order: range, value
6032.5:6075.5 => 2.88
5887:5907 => 1.28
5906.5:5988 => 2.39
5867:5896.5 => 1.74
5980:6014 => 2.75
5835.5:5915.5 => 2.11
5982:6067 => 2.84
